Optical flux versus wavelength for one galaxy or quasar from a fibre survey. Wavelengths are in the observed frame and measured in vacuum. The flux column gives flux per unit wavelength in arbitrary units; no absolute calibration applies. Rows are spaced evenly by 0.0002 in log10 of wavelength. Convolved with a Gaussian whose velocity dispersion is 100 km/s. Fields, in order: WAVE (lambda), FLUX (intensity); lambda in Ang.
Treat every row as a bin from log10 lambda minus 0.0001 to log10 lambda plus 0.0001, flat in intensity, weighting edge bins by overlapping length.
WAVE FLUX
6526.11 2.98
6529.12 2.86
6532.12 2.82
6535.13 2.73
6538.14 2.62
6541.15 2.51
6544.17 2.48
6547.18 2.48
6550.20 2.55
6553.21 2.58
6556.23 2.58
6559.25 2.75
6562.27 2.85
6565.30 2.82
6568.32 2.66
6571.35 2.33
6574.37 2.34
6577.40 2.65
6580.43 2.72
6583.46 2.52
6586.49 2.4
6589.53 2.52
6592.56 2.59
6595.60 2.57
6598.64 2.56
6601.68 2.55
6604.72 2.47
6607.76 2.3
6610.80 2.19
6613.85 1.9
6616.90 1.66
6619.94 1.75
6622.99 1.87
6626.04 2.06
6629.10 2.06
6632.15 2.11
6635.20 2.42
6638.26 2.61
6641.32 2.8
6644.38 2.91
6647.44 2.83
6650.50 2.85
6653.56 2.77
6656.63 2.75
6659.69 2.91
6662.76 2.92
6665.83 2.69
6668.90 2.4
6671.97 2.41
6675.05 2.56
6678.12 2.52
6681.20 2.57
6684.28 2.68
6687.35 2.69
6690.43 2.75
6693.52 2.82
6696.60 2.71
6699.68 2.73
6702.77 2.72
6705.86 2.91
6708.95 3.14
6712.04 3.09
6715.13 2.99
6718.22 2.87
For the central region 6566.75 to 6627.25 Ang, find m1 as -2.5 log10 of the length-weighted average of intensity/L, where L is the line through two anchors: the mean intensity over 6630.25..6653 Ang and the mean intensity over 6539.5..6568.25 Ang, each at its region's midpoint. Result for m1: 0.13 mag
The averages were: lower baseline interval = 2.62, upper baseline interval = 2.64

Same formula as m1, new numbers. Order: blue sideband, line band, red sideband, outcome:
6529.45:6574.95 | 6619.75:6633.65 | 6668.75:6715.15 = 0.32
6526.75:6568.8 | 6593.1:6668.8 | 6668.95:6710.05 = 0.10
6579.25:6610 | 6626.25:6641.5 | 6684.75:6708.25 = 0.12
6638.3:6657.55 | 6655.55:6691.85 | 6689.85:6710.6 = 0.06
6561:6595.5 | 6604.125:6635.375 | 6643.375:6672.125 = 0.29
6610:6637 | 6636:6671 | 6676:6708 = -0.19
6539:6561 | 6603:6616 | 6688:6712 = 0.21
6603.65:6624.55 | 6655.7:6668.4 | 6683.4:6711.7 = -0.13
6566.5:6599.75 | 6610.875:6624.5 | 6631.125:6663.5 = 0.39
